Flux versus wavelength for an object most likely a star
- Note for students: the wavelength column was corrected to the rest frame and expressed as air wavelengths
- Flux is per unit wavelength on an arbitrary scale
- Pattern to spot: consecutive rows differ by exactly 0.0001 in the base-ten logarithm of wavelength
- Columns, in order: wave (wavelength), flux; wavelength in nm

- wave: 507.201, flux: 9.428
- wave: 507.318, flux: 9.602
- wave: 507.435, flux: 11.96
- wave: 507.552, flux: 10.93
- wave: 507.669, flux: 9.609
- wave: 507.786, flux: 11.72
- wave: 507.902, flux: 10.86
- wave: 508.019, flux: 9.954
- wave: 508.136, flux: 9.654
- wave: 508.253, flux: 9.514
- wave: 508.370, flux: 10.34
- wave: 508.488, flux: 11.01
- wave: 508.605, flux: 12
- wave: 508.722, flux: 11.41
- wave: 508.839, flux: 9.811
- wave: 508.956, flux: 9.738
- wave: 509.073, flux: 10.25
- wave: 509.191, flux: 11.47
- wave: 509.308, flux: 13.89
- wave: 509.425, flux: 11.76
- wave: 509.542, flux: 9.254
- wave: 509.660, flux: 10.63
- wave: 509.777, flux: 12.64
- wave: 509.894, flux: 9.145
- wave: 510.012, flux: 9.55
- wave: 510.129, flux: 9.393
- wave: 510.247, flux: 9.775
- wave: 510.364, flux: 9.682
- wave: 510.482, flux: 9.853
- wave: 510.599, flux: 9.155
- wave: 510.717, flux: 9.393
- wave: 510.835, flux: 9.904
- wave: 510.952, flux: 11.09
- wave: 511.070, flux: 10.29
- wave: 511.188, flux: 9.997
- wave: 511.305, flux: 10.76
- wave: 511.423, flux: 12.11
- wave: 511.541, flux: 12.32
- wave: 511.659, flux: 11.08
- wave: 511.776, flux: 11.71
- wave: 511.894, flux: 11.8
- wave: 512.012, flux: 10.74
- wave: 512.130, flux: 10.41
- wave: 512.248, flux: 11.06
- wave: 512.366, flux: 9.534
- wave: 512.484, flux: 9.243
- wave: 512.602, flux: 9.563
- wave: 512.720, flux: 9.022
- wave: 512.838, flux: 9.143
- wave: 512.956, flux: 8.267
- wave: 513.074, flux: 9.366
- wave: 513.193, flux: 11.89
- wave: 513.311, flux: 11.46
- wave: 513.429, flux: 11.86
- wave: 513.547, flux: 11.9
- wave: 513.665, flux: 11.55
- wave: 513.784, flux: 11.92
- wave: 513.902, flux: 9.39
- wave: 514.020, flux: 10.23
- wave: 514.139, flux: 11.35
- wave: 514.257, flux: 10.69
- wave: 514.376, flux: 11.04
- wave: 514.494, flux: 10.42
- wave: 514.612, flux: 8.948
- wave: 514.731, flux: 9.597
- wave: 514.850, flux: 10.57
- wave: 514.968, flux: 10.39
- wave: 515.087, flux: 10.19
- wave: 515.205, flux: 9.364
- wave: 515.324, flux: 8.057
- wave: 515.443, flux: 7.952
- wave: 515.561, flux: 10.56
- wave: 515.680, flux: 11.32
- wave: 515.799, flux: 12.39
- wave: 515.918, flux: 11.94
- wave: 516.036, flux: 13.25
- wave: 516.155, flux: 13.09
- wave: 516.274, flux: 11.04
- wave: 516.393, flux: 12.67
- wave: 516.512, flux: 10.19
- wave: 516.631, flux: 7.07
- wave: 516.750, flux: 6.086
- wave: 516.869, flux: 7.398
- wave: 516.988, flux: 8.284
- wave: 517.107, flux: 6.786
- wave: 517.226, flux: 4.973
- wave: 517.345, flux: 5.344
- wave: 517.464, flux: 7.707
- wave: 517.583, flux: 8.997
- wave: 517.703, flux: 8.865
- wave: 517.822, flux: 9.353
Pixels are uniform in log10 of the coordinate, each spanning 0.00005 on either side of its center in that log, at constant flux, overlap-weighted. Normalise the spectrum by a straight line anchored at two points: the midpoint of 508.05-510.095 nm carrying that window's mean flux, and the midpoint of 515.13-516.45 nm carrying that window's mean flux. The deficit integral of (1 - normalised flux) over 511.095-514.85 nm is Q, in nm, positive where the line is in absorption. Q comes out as 0.10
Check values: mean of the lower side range 10.7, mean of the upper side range 11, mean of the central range 10.6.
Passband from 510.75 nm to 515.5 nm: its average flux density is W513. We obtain 10.4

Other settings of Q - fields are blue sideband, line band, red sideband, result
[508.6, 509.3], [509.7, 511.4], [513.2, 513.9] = 0.160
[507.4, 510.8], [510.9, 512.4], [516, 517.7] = -0.170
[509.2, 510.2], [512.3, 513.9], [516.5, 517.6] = -0.224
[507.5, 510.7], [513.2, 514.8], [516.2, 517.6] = -0.332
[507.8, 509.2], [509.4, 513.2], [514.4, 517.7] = -0.055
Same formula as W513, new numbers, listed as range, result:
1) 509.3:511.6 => 10.5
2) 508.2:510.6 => 10.5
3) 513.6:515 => 10.5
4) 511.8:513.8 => 10.5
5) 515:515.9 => 10.1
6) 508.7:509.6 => 10.9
